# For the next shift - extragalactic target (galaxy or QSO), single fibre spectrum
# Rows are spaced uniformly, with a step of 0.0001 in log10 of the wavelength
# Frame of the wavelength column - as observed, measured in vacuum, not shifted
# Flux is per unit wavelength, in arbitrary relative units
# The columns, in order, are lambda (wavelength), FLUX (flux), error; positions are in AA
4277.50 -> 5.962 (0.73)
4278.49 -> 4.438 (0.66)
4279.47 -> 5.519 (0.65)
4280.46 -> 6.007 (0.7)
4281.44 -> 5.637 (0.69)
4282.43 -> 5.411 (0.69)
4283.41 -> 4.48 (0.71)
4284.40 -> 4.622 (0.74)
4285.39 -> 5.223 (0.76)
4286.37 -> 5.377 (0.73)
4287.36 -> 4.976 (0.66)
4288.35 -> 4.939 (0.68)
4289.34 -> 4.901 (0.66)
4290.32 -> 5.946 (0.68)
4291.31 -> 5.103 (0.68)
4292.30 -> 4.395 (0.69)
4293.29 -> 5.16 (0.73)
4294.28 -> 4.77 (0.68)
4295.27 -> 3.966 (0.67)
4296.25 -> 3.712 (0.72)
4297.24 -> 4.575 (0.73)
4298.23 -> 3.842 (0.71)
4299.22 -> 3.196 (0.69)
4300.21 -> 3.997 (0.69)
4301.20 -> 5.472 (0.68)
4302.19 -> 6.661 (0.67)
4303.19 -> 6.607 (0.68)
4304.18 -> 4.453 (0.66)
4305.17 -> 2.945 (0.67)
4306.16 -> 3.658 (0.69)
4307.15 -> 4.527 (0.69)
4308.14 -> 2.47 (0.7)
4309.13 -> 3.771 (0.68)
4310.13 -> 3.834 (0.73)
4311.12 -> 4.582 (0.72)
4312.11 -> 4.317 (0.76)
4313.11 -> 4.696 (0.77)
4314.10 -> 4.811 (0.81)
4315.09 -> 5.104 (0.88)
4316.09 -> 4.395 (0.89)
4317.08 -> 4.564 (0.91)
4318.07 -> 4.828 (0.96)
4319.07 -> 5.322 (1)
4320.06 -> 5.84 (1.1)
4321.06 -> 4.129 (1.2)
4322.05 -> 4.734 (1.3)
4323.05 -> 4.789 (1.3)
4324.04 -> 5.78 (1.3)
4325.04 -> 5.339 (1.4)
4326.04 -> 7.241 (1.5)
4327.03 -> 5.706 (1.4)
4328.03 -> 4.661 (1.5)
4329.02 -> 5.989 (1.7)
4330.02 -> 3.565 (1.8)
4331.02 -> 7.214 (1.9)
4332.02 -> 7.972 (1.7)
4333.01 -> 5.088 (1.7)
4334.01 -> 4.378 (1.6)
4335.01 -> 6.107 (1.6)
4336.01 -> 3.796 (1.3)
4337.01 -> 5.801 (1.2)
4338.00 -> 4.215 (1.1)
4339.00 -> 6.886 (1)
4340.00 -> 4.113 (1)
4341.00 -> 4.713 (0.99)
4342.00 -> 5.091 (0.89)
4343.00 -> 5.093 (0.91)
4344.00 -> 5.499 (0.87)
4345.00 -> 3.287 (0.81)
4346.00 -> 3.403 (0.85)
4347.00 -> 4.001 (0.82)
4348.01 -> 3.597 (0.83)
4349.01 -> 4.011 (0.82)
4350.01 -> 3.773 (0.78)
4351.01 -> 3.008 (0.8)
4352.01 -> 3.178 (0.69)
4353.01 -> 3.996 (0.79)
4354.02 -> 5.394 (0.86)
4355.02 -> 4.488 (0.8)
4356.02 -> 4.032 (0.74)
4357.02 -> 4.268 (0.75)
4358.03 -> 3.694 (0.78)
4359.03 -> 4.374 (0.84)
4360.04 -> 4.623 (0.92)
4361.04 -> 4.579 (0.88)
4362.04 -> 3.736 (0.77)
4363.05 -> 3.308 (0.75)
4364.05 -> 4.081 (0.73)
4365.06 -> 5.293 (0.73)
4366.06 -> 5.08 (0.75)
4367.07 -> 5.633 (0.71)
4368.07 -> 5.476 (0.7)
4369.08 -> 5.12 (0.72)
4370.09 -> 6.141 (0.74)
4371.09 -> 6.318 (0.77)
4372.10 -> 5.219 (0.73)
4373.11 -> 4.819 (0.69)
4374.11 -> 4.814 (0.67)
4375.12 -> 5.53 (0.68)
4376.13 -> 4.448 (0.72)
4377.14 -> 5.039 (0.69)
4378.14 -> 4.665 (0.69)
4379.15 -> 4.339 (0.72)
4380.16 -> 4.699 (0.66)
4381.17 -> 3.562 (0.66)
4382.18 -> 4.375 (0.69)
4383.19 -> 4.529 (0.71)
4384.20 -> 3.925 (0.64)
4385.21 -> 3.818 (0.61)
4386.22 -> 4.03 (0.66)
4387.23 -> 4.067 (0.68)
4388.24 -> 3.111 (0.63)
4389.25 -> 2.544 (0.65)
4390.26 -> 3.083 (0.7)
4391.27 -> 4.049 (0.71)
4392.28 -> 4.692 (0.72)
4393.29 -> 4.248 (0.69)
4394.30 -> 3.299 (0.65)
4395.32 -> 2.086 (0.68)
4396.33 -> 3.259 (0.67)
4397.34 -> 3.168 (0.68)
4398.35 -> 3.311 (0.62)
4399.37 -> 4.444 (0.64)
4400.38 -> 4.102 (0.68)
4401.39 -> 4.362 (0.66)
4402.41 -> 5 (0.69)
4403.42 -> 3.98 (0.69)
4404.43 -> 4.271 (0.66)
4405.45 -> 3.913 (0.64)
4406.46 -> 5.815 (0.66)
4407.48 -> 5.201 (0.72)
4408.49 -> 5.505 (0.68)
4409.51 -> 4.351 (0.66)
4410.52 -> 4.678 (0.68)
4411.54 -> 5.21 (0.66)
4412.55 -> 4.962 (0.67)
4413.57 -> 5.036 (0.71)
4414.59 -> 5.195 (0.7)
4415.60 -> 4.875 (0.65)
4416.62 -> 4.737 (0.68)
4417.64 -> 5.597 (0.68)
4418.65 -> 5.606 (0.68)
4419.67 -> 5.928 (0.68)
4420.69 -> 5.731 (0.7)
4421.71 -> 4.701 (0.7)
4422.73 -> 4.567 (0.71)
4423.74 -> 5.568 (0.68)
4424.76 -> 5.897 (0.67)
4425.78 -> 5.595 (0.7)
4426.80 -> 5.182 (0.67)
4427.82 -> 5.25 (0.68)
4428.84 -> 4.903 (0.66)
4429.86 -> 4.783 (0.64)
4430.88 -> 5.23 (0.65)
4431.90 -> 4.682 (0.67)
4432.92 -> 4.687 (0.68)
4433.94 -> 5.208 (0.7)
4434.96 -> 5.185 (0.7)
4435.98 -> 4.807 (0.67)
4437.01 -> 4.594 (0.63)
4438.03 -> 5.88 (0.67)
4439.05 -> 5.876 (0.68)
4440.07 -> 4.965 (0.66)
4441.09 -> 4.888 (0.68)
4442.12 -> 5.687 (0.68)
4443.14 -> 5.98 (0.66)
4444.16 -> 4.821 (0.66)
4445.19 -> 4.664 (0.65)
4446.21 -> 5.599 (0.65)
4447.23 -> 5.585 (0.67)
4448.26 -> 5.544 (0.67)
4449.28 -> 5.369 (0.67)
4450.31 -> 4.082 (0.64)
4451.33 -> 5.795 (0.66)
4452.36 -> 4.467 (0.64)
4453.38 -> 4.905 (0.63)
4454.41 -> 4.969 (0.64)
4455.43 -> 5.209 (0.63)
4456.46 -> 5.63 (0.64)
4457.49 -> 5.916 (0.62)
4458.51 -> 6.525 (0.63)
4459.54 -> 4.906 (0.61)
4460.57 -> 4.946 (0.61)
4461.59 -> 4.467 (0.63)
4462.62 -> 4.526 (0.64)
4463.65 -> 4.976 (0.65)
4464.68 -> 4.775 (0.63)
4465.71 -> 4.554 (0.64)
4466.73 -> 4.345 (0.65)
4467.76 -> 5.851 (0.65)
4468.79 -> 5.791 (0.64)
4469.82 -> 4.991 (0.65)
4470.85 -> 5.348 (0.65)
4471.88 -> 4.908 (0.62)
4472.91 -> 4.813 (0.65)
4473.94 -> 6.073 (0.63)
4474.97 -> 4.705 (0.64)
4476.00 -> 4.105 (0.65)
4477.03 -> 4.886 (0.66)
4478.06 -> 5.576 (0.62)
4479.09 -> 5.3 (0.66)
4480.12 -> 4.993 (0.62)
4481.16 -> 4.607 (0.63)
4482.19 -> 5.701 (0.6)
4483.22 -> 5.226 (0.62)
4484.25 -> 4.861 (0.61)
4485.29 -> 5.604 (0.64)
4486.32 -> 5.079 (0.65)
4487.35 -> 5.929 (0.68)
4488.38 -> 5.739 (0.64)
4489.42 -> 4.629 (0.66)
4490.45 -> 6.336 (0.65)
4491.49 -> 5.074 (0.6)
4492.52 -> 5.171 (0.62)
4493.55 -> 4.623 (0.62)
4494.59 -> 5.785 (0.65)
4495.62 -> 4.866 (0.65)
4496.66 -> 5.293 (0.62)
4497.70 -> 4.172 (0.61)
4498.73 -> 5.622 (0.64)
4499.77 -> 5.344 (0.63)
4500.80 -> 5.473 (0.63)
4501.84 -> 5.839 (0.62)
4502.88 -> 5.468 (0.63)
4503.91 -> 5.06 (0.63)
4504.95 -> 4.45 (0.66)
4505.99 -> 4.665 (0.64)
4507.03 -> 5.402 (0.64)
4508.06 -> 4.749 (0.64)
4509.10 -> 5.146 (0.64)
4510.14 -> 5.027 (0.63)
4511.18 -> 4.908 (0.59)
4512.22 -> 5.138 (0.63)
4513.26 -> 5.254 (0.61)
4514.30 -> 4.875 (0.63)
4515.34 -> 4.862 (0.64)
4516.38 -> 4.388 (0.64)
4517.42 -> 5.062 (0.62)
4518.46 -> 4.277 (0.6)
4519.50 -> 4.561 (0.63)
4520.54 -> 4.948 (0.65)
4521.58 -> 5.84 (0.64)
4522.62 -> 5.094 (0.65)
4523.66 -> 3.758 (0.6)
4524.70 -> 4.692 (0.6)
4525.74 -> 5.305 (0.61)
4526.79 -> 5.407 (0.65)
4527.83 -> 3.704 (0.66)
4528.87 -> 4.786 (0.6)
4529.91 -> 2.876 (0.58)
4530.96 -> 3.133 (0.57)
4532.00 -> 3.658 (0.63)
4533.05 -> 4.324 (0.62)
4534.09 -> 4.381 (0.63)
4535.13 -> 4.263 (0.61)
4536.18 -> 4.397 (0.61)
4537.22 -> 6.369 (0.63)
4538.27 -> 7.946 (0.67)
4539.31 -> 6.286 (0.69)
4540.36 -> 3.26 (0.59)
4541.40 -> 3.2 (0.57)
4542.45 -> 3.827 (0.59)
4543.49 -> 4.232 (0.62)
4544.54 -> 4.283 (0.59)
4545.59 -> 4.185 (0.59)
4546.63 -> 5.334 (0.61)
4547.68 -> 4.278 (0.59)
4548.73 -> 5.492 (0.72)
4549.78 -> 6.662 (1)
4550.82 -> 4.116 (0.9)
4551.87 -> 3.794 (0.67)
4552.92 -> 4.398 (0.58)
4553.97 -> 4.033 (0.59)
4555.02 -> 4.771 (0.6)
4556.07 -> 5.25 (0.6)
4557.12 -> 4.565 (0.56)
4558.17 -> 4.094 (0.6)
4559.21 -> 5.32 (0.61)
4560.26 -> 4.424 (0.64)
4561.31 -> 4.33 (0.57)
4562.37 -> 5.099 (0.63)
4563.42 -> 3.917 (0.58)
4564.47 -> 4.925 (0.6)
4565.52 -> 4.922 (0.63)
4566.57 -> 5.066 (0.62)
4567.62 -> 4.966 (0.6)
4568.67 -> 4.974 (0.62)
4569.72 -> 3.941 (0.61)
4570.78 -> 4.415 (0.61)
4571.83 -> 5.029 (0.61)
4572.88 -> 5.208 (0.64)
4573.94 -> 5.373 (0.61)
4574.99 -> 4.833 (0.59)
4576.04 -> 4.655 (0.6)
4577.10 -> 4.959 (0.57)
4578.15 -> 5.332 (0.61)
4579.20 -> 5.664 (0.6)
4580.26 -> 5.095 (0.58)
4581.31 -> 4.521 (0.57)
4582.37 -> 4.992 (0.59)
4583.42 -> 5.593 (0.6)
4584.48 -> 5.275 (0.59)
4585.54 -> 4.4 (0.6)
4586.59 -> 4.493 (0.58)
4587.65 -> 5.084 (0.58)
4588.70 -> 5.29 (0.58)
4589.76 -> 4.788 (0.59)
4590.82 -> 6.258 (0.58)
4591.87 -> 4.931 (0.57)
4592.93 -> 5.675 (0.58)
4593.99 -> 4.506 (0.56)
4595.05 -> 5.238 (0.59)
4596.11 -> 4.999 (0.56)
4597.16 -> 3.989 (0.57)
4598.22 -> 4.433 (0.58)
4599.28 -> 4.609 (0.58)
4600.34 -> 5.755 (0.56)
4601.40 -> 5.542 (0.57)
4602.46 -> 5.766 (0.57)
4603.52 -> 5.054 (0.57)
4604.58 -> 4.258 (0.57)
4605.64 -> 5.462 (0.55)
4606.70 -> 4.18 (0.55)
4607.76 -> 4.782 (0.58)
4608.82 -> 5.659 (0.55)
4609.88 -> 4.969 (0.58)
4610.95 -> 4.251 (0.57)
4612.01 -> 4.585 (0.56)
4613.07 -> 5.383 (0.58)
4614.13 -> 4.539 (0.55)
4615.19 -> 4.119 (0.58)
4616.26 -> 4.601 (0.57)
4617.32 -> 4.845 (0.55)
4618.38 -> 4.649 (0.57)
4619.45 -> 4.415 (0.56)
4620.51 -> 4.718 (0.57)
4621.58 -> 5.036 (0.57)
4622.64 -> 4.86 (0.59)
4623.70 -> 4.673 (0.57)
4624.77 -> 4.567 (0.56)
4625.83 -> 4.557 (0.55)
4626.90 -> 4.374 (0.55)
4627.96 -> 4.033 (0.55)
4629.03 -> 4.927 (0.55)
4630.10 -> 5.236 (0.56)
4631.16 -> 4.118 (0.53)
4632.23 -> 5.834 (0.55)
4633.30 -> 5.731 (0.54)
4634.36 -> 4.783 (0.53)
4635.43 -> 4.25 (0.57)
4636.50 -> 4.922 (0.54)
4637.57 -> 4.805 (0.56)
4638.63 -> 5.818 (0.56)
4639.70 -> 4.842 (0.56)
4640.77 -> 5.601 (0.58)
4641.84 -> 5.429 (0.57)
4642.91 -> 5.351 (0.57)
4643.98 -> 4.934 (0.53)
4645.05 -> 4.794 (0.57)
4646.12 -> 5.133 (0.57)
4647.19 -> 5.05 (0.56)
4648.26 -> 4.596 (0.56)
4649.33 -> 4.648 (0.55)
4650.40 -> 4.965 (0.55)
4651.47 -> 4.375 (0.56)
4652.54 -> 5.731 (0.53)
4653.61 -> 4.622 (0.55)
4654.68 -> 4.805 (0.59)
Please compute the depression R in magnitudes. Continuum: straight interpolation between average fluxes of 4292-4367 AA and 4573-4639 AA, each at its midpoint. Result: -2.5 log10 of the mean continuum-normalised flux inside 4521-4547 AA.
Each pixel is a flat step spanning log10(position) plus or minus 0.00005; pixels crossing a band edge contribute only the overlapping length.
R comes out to 0.06 mag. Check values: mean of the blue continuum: 4.64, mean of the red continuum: 4.92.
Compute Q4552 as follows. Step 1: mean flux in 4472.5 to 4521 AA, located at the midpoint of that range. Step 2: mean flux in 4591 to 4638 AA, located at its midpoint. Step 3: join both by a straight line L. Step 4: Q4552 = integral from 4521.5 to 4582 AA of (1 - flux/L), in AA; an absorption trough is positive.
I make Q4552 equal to 3.4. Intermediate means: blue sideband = 5.1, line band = 4.7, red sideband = 4.84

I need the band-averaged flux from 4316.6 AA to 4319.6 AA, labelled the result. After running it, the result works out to 4.92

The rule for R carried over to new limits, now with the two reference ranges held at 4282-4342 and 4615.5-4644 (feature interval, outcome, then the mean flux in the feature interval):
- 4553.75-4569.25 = 0.04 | 4.72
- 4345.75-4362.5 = 0.21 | 4.02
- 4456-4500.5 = -0.06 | 5.18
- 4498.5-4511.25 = -0.06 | 5.16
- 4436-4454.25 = -0.07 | 5.2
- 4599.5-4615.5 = -0.02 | 4.96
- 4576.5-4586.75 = -0.04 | 5.05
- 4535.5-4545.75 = 0.02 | 4.81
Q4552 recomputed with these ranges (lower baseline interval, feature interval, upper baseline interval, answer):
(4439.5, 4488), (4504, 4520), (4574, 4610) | 0.8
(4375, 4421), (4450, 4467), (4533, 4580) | -1.8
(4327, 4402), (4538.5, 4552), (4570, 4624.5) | 0.5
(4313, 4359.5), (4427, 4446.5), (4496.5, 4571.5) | -1.5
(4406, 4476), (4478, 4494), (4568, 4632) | -0.6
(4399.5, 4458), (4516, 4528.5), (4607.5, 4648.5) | 0.6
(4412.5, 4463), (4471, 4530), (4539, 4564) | -2.5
